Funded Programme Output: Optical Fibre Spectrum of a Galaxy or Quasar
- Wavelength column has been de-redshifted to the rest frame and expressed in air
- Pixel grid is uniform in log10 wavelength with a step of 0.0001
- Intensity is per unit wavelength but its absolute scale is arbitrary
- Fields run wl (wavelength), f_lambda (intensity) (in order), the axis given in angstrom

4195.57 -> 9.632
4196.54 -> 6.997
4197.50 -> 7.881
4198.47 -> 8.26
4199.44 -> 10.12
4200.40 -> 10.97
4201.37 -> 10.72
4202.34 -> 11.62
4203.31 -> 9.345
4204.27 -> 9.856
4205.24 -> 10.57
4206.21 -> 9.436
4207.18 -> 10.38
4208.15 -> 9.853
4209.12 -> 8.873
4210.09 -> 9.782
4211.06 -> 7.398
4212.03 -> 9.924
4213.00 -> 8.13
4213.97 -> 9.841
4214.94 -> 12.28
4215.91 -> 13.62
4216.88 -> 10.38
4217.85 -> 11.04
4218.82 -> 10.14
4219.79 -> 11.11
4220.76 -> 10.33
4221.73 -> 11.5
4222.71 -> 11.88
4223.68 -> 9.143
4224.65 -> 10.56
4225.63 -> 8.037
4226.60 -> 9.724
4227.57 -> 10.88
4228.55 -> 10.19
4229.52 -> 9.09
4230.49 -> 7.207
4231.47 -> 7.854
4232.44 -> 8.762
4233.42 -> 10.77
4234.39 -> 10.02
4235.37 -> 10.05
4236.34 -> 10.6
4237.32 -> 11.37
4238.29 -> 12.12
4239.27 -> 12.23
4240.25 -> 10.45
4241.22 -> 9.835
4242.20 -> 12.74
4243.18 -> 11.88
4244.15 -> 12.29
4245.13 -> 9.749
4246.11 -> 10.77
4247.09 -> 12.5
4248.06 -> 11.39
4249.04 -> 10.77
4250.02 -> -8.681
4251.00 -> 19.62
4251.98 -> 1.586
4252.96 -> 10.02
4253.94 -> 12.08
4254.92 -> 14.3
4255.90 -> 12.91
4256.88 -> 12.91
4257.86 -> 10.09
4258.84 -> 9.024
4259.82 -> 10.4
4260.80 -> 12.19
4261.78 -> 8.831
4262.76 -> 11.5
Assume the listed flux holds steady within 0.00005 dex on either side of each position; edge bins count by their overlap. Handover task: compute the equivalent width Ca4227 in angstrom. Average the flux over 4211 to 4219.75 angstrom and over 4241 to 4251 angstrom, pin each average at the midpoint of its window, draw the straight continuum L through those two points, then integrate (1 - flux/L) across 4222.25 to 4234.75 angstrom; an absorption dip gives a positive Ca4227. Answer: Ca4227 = 0.8 angstrom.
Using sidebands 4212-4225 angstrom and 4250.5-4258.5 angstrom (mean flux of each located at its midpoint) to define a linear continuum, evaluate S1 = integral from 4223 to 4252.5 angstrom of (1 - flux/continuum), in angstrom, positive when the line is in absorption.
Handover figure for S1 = 3.7 angstrom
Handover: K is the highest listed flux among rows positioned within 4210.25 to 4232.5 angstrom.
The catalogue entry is 13.62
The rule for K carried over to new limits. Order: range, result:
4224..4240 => 12.23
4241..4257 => 19.62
